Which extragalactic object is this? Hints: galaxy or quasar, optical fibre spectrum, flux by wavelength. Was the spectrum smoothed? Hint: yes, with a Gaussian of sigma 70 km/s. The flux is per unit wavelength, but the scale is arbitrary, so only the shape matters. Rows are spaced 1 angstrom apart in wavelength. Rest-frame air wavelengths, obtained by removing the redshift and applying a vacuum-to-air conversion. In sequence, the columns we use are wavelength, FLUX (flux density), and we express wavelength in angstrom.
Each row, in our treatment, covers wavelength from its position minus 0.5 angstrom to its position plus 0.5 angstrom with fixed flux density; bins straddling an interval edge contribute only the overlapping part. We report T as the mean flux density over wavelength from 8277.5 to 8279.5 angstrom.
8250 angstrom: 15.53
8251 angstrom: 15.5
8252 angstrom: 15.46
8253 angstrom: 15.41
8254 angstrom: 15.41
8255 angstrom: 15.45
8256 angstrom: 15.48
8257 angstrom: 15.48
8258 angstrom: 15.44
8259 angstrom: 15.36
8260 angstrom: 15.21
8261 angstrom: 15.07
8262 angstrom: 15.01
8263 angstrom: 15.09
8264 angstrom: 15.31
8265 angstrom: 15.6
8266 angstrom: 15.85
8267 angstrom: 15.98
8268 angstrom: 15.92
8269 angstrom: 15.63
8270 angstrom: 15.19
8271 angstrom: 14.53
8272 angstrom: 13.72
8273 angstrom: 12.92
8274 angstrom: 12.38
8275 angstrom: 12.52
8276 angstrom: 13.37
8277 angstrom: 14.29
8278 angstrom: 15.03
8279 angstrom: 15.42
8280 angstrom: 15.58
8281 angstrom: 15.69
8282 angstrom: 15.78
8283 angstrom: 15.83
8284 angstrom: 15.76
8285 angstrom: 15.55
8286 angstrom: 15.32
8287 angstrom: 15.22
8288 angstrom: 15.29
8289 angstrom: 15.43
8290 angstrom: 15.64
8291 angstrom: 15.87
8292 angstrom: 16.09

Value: 15.2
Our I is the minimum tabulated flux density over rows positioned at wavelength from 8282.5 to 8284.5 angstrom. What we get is 15.76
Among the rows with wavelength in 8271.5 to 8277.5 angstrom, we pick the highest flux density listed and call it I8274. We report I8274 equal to 14.29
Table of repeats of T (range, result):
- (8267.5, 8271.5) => 15.3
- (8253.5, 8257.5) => 15.5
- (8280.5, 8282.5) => 15.7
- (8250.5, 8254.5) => 15.4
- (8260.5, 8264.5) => 15.1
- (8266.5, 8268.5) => 15.9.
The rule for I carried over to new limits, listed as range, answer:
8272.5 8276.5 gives 12.38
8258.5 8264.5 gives 15.01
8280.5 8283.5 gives 15.69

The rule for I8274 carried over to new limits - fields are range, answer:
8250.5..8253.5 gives 15.5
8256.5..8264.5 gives 15.48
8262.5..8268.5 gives 15.98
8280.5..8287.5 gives 15.83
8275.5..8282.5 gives 15.78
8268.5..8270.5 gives 15.63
